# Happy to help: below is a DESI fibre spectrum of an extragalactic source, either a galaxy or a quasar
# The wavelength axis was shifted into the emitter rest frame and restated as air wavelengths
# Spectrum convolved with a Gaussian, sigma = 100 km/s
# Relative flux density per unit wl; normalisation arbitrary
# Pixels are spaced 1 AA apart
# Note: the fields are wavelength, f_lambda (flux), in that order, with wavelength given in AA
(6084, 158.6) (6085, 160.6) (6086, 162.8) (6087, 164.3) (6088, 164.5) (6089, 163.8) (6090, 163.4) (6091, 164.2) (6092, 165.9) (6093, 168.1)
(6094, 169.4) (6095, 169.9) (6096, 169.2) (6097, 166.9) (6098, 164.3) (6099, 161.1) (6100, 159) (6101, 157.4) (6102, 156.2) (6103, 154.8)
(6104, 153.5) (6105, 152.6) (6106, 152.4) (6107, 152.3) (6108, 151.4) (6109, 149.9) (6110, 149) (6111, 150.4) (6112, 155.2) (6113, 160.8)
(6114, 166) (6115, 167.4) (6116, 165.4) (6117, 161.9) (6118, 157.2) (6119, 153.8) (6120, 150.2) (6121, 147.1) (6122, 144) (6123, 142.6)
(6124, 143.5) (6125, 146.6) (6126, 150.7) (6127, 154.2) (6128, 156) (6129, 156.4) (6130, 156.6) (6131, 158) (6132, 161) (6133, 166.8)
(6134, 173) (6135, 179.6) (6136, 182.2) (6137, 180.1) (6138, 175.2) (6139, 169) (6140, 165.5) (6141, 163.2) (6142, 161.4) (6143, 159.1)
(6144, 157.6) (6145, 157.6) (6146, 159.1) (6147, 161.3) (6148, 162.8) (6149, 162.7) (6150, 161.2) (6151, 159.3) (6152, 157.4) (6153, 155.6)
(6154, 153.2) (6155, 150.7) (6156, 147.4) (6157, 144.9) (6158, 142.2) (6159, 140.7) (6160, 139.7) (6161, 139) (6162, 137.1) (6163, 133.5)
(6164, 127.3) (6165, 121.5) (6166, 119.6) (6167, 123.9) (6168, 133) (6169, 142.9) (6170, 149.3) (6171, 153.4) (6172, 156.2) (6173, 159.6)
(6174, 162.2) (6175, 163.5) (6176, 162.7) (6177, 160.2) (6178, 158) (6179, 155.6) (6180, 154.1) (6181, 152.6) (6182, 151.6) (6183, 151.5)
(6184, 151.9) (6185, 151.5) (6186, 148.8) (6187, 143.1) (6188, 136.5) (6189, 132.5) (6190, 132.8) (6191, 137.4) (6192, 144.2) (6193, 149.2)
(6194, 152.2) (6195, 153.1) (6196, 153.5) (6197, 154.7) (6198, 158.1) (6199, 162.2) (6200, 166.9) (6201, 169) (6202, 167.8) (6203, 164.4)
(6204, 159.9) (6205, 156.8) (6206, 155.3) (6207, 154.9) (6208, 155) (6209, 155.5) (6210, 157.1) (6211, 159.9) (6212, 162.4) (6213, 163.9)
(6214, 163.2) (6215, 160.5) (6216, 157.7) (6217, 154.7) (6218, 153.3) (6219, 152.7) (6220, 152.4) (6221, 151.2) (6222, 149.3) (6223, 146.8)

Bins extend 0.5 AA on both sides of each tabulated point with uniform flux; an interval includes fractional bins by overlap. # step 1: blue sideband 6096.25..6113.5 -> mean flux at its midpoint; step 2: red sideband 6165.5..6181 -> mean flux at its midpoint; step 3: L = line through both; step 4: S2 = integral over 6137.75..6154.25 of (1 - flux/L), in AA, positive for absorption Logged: -0.9 AA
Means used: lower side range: 156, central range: 161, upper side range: 150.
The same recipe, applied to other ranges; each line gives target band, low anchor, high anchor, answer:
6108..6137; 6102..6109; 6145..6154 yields -0.4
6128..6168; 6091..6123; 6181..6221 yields 0.5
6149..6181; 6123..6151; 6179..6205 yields 1.9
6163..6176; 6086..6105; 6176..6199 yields 0.8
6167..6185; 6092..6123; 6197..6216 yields 0.7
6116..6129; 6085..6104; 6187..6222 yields 0.8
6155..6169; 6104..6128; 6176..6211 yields 1.6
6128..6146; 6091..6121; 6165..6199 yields -1.3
